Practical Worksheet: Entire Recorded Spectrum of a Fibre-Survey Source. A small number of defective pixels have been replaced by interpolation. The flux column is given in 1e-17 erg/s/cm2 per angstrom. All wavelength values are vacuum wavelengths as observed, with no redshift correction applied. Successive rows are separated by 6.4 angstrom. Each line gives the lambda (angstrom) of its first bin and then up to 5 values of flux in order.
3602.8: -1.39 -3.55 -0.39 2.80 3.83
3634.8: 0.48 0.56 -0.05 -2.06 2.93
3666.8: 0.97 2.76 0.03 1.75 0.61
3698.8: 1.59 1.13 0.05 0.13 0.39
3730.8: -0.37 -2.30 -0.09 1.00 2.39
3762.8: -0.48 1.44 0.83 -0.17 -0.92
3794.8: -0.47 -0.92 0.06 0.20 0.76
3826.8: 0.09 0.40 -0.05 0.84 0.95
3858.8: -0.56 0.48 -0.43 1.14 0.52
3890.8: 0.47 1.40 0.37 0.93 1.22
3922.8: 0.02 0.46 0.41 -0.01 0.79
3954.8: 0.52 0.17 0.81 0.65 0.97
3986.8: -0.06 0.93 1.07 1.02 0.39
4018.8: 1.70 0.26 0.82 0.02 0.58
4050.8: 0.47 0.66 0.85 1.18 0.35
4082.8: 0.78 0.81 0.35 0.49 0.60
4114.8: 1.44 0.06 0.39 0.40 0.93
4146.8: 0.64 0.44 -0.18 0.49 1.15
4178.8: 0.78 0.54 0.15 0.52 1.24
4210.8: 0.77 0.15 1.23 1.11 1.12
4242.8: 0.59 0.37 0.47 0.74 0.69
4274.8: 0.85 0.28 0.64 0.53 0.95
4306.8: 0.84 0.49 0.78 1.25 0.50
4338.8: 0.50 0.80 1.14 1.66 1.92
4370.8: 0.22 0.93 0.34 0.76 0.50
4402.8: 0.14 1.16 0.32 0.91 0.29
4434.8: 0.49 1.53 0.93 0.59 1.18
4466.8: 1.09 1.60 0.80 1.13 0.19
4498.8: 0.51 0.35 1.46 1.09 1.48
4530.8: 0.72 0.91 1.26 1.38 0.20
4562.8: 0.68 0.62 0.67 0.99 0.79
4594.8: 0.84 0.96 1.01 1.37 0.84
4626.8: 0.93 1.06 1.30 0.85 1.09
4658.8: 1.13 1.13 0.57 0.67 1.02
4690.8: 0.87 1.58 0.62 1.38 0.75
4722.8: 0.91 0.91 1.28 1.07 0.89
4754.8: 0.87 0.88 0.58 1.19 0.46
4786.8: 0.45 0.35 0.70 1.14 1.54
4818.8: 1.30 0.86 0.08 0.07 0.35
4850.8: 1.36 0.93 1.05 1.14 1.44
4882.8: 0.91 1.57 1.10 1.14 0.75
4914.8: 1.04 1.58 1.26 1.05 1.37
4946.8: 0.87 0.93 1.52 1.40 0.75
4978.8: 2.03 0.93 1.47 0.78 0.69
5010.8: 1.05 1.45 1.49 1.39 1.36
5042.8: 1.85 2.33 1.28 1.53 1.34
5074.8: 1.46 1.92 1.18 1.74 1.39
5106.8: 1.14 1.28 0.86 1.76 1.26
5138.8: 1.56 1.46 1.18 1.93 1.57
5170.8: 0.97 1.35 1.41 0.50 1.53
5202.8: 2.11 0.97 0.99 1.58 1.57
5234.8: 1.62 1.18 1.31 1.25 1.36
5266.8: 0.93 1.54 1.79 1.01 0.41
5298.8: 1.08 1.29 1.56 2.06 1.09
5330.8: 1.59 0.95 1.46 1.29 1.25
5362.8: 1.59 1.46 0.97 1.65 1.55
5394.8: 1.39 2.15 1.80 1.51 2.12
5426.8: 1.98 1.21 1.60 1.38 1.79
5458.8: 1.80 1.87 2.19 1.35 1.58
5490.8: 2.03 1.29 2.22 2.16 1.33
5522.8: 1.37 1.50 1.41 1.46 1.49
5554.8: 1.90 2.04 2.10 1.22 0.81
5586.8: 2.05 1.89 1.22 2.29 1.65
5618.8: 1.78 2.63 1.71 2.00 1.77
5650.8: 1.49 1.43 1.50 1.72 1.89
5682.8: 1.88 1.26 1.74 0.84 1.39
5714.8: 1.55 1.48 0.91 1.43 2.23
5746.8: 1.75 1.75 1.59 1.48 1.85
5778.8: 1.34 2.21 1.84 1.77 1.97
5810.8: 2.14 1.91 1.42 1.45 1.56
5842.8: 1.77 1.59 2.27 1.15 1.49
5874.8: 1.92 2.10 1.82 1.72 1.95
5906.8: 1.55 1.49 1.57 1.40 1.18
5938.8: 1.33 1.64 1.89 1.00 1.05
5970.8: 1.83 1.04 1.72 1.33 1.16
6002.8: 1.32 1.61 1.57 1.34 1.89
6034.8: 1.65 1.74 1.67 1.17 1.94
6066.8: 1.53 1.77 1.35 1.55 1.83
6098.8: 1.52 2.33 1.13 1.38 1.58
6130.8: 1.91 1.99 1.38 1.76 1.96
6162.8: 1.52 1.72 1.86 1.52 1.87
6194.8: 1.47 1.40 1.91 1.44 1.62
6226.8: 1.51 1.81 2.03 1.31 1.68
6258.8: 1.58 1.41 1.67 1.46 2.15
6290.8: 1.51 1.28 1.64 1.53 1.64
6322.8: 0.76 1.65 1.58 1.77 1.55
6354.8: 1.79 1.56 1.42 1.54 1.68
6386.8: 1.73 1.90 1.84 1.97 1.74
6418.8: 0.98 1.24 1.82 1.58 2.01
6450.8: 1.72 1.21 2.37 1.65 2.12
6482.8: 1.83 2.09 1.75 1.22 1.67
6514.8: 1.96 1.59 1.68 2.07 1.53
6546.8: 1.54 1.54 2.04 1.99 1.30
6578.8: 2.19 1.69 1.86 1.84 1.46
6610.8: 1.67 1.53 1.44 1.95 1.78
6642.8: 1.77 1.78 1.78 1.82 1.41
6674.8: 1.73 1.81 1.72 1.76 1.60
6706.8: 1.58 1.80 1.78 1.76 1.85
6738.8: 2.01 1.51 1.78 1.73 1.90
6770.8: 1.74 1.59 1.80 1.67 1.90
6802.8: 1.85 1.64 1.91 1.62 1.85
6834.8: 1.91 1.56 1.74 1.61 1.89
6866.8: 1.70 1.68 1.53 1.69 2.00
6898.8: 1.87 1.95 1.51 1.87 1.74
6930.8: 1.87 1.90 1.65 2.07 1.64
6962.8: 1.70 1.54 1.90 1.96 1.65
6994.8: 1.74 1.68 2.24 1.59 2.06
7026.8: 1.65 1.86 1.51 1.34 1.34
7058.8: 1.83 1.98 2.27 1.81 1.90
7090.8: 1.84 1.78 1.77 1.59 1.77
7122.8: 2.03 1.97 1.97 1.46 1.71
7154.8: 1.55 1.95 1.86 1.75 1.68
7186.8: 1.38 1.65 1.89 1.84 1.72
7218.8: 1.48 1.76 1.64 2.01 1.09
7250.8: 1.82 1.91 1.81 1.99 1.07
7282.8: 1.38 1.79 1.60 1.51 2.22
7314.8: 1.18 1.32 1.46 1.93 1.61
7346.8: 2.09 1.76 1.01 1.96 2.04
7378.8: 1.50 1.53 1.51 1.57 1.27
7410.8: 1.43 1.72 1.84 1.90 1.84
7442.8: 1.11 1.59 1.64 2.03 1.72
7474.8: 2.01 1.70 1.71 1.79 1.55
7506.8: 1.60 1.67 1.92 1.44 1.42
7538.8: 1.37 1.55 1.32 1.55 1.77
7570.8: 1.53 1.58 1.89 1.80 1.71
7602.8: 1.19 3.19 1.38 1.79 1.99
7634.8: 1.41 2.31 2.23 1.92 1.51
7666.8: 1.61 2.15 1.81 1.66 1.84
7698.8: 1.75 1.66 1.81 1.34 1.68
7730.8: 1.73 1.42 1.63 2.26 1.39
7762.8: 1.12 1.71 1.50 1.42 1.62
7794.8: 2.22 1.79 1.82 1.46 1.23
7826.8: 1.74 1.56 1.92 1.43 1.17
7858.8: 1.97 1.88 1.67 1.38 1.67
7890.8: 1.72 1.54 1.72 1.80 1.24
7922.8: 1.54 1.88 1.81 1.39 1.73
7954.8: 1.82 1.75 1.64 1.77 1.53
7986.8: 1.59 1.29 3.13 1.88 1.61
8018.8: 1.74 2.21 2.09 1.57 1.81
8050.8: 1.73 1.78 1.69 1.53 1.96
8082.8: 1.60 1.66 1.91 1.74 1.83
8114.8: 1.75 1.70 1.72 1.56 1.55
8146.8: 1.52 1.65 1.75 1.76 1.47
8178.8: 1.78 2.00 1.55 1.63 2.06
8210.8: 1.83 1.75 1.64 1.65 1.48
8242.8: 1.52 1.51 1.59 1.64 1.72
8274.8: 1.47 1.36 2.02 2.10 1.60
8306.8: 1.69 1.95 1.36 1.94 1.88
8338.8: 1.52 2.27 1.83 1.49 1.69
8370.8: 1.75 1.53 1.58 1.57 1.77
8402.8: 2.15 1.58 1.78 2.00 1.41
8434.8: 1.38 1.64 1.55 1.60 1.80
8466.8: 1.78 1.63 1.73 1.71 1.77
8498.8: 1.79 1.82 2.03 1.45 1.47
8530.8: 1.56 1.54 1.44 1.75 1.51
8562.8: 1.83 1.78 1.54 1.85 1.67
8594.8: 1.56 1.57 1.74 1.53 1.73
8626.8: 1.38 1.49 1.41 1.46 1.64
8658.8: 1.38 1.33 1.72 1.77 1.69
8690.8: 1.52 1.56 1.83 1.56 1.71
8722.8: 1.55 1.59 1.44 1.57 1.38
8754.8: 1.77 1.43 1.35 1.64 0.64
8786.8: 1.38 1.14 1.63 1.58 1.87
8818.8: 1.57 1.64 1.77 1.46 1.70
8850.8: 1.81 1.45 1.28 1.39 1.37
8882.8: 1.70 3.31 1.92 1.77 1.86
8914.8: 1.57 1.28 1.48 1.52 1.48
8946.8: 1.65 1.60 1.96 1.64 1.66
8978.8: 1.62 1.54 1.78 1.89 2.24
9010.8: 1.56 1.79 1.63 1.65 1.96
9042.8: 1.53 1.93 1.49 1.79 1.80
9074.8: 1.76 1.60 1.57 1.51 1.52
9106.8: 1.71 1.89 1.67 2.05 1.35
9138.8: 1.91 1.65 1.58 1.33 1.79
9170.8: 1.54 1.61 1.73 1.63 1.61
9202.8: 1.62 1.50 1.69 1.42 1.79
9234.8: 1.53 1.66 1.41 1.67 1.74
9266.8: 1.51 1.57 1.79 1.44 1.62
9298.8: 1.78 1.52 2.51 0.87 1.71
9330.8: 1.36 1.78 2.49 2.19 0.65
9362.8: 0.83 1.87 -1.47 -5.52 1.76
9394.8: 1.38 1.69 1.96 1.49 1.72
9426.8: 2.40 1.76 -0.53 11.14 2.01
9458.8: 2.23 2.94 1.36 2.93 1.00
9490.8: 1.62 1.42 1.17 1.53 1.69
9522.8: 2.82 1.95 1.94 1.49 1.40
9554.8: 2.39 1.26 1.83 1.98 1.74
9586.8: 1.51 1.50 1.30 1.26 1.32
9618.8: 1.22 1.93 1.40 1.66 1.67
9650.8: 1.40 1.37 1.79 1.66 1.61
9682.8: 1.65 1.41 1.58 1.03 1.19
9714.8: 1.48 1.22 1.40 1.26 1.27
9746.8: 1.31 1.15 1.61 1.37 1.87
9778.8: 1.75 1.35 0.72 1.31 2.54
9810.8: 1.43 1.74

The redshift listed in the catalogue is 0.219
